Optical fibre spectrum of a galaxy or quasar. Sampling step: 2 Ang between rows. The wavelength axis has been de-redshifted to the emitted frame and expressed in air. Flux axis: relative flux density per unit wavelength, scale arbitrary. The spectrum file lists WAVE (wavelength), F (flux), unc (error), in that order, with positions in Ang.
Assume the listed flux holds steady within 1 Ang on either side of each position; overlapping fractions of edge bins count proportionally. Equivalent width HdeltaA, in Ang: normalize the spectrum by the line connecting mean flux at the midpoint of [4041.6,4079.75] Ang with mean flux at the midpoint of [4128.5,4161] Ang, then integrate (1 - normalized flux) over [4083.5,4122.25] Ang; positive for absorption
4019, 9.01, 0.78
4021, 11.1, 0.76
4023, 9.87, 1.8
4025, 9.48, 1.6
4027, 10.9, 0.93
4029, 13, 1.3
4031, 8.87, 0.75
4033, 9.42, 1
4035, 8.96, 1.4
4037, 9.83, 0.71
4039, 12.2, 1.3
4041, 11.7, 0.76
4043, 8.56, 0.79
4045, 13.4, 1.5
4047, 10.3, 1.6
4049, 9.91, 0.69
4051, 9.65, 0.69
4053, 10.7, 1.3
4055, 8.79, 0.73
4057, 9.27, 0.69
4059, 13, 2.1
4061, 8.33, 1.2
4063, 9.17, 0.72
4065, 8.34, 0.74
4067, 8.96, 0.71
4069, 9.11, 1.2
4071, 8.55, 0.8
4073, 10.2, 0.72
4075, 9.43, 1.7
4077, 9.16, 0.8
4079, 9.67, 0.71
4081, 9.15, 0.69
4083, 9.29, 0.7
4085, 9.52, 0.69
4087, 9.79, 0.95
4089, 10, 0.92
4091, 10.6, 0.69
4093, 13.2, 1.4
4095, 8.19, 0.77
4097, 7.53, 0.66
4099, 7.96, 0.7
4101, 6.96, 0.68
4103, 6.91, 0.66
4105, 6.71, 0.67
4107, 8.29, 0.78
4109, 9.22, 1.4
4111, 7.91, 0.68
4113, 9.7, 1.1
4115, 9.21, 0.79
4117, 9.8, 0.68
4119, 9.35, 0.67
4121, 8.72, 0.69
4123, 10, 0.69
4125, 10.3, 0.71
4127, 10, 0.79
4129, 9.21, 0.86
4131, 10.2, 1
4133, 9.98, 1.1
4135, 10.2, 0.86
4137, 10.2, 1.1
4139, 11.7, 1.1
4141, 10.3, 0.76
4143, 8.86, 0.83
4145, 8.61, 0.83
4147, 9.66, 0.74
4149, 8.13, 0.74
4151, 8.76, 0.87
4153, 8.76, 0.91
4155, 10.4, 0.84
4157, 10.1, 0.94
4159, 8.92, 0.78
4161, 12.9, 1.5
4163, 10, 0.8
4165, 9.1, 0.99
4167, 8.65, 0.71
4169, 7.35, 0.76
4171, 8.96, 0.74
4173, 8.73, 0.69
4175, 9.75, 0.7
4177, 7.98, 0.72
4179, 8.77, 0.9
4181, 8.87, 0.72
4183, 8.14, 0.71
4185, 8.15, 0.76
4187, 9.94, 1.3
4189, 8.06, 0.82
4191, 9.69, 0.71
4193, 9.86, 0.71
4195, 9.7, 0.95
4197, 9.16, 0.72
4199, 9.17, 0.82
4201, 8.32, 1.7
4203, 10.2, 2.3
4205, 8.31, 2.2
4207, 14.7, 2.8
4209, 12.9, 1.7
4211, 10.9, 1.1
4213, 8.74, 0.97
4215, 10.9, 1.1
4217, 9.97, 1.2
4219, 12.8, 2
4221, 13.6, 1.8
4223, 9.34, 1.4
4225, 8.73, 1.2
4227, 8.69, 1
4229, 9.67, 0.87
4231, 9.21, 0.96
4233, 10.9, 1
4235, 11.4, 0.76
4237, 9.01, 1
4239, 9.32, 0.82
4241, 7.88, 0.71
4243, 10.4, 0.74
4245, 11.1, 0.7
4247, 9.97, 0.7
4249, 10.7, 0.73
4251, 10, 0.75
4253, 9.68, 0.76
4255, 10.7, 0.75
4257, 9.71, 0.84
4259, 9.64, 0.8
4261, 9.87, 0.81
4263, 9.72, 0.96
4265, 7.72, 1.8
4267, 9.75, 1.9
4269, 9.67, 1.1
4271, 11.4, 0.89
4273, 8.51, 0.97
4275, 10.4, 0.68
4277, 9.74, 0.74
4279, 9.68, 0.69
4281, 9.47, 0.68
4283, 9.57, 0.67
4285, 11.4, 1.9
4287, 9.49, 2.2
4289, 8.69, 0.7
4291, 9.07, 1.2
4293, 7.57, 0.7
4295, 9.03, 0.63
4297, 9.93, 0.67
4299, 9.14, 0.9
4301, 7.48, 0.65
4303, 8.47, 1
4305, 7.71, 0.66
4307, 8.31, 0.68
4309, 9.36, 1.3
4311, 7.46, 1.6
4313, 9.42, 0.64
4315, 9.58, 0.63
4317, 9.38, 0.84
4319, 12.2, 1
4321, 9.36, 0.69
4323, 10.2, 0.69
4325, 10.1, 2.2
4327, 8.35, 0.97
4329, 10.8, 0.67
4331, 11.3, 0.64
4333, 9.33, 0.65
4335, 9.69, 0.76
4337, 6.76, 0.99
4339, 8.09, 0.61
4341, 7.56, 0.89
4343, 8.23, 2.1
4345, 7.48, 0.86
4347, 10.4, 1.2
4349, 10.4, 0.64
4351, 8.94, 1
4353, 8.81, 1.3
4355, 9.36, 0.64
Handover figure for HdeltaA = 3.2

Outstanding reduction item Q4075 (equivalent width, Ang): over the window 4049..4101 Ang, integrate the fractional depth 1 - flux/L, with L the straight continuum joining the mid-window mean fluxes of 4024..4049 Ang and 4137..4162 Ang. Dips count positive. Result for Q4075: 4.1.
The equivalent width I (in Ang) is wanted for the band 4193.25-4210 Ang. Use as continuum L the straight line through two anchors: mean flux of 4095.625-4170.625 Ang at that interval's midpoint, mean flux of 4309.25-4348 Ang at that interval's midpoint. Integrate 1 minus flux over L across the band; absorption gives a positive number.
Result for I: -1.9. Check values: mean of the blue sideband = 9.2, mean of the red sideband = 9.25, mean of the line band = 10.3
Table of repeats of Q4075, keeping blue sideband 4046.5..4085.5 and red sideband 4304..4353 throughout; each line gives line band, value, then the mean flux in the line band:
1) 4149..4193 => 1.1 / 9.14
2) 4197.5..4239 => -4.5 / 10.3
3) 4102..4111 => 1.6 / 7.8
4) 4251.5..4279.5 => -1.4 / 9.73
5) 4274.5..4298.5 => -0.6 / 9.48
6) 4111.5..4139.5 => -1.2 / 9.83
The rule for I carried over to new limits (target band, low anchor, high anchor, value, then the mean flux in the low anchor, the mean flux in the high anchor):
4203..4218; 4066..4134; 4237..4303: -2.30 Ang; 9.2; 9.55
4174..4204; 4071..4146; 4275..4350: 0.77 Ang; 9.34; 9.21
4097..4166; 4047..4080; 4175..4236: 2.93 Ang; 9.54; 9.89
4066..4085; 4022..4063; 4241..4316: 1.62 Ang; 10.3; 9.43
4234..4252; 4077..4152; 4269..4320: -1.31 Ang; 9.29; 9.31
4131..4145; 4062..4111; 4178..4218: -1.16 Ang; 8.97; 9.72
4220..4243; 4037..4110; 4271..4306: -1.34 Ang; 9.5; 9.2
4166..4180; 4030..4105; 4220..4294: 1.55 Ang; 9.54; 9.77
